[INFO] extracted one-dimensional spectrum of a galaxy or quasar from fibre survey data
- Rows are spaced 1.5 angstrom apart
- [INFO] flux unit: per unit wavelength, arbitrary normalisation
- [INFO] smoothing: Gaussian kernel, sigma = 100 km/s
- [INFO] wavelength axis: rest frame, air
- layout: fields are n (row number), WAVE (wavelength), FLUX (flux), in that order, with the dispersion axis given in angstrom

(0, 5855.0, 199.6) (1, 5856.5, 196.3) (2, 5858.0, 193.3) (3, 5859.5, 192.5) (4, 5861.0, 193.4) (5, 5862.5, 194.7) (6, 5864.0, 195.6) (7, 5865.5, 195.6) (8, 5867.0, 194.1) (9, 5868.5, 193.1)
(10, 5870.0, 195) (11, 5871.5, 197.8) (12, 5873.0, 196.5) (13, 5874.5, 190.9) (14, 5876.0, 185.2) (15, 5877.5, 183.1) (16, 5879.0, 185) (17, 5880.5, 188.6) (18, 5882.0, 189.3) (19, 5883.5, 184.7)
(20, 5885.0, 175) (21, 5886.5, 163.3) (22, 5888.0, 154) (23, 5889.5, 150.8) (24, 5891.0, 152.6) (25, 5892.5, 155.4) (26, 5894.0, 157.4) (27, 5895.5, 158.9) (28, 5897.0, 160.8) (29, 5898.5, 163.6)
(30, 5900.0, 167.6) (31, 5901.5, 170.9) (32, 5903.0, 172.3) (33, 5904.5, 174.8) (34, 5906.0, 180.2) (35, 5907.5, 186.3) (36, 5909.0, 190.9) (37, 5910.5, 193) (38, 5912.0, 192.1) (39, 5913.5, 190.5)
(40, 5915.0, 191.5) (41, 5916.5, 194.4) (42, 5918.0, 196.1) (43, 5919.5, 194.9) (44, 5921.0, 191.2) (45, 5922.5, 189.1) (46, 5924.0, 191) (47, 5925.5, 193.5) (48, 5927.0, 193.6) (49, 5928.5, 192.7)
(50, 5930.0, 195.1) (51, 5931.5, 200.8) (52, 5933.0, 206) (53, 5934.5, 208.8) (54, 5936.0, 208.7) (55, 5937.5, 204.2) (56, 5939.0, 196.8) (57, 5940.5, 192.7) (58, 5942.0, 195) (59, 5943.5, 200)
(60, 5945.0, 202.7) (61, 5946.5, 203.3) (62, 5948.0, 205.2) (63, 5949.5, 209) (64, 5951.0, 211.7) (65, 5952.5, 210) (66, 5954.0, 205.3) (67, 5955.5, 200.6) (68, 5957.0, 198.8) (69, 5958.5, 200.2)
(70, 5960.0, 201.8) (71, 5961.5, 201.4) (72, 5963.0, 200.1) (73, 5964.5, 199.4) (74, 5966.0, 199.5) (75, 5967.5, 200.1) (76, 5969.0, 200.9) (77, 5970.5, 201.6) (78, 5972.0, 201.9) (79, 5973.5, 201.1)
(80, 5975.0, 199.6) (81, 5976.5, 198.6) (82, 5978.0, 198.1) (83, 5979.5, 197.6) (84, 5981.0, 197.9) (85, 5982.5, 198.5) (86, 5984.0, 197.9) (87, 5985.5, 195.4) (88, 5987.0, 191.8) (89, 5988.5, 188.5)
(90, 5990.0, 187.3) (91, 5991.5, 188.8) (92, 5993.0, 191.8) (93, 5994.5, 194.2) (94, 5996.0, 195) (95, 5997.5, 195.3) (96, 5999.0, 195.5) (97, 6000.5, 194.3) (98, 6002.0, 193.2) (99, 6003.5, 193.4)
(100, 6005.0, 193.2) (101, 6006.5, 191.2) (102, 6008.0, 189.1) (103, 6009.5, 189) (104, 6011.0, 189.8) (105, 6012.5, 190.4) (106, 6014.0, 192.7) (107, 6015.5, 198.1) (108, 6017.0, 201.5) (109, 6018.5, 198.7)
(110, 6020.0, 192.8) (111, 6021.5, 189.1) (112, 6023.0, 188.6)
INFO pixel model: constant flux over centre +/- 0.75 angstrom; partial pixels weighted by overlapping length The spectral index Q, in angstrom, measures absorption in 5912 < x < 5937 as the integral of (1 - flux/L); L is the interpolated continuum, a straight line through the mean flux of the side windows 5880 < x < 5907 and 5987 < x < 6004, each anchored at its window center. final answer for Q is -3.0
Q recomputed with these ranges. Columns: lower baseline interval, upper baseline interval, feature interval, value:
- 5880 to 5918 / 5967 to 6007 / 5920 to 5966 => -3.7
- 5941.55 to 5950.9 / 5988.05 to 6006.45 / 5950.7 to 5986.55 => -0.3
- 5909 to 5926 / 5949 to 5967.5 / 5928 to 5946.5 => -0.3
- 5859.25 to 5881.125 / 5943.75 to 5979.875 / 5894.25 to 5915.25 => 2.0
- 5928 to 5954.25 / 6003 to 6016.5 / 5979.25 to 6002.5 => 0.1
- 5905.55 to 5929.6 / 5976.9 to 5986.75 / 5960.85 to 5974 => -0.3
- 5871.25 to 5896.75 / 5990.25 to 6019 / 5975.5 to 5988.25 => -0.5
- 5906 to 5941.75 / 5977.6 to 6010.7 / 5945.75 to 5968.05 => -1.0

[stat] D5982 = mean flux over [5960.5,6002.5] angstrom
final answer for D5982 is 197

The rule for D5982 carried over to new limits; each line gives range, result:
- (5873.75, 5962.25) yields 188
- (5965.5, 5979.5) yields 200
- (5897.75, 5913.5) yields 180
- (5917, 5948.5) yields 198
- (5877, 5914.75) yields 174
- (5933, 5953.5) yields 204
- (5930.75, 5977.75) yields 202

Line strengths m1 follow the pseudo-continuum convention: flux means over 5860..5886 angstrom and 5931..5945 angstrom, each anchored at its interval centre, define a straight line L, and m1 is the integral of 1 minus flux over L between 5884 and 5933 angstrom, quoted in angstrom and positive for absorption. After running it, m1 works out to 4.2 angstrom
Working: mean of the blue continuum 190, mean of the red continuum 202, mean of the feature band 180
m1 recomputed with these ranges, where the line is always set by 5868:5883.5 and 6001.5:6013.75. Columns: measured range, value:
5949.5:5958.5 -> -0.7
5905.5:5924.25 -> -0.1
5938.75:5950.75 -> -0.7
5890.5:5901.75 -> 1.8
